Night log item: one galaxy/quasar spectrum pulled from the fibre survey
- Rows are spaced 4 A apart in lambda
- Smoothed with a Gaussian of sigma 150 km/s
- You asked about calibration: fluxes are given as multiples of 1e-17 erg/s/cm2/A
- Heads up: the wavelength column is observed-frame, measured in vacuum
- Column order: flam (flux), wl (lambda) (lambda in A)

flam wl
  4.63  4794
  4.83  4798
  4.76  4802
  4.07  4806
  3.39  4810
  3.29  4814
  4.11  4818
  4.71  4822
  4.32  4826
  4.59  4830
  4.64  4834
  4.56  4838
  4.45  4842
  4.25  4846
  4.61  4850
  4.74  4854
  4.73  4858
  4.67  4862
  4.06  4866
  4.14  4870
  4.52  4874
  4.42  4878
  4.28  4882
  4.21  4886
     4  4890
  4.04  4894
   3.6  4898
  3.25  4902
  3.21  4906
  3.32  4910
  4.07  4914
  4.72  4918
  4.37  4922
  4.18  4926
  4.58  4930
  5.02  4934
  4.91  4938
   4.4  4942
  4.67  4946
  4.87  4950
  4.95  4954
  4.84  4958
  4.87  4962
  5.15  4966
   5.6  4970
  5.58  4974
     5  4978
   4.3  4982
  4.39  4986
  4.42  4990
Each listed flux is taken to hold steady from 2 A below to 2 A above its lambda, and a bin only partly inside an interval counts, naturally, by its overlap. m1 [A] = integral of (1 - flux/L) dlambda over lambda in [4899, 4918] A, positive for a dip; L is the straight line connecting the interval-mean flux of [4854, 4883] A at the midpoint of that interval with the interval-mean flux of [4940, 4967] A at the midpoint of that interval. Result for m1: 4.16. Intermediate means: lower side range 4.43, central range 3.6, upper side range 4.81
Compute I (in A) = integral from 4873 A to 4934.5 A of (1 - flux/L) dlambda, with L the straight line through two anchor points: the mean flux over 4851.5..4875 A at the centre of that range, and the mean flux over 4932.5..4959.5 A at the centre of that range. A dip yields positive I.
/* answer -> 7.4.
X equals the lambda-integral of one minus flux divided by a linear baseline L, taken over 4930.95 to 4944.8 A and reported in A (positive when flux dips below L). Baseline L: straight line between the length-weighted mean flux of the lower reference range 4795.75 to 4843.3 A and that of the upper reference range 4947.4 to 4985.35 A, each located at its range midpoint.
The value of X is 0.3 A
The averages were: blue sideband 4.31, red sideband 4.99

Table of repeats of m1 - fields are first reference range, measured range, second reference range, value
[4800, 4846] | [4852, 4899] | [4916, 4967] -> 1.7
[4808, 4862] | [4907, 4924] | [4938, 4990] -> 2.2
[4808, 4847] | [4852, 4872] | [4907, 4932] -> -1.2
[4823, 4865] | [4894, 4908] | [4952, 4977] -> 4.0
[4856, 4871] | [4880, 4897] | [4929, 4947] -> 1.6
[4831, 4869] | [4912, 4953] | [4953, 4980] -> 3.1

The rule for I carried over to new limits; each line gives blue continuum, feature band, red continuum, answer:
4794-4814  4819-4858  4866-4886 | -2.67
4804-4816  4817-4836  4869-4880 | -3.54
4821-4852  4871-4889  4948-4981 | 1.45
